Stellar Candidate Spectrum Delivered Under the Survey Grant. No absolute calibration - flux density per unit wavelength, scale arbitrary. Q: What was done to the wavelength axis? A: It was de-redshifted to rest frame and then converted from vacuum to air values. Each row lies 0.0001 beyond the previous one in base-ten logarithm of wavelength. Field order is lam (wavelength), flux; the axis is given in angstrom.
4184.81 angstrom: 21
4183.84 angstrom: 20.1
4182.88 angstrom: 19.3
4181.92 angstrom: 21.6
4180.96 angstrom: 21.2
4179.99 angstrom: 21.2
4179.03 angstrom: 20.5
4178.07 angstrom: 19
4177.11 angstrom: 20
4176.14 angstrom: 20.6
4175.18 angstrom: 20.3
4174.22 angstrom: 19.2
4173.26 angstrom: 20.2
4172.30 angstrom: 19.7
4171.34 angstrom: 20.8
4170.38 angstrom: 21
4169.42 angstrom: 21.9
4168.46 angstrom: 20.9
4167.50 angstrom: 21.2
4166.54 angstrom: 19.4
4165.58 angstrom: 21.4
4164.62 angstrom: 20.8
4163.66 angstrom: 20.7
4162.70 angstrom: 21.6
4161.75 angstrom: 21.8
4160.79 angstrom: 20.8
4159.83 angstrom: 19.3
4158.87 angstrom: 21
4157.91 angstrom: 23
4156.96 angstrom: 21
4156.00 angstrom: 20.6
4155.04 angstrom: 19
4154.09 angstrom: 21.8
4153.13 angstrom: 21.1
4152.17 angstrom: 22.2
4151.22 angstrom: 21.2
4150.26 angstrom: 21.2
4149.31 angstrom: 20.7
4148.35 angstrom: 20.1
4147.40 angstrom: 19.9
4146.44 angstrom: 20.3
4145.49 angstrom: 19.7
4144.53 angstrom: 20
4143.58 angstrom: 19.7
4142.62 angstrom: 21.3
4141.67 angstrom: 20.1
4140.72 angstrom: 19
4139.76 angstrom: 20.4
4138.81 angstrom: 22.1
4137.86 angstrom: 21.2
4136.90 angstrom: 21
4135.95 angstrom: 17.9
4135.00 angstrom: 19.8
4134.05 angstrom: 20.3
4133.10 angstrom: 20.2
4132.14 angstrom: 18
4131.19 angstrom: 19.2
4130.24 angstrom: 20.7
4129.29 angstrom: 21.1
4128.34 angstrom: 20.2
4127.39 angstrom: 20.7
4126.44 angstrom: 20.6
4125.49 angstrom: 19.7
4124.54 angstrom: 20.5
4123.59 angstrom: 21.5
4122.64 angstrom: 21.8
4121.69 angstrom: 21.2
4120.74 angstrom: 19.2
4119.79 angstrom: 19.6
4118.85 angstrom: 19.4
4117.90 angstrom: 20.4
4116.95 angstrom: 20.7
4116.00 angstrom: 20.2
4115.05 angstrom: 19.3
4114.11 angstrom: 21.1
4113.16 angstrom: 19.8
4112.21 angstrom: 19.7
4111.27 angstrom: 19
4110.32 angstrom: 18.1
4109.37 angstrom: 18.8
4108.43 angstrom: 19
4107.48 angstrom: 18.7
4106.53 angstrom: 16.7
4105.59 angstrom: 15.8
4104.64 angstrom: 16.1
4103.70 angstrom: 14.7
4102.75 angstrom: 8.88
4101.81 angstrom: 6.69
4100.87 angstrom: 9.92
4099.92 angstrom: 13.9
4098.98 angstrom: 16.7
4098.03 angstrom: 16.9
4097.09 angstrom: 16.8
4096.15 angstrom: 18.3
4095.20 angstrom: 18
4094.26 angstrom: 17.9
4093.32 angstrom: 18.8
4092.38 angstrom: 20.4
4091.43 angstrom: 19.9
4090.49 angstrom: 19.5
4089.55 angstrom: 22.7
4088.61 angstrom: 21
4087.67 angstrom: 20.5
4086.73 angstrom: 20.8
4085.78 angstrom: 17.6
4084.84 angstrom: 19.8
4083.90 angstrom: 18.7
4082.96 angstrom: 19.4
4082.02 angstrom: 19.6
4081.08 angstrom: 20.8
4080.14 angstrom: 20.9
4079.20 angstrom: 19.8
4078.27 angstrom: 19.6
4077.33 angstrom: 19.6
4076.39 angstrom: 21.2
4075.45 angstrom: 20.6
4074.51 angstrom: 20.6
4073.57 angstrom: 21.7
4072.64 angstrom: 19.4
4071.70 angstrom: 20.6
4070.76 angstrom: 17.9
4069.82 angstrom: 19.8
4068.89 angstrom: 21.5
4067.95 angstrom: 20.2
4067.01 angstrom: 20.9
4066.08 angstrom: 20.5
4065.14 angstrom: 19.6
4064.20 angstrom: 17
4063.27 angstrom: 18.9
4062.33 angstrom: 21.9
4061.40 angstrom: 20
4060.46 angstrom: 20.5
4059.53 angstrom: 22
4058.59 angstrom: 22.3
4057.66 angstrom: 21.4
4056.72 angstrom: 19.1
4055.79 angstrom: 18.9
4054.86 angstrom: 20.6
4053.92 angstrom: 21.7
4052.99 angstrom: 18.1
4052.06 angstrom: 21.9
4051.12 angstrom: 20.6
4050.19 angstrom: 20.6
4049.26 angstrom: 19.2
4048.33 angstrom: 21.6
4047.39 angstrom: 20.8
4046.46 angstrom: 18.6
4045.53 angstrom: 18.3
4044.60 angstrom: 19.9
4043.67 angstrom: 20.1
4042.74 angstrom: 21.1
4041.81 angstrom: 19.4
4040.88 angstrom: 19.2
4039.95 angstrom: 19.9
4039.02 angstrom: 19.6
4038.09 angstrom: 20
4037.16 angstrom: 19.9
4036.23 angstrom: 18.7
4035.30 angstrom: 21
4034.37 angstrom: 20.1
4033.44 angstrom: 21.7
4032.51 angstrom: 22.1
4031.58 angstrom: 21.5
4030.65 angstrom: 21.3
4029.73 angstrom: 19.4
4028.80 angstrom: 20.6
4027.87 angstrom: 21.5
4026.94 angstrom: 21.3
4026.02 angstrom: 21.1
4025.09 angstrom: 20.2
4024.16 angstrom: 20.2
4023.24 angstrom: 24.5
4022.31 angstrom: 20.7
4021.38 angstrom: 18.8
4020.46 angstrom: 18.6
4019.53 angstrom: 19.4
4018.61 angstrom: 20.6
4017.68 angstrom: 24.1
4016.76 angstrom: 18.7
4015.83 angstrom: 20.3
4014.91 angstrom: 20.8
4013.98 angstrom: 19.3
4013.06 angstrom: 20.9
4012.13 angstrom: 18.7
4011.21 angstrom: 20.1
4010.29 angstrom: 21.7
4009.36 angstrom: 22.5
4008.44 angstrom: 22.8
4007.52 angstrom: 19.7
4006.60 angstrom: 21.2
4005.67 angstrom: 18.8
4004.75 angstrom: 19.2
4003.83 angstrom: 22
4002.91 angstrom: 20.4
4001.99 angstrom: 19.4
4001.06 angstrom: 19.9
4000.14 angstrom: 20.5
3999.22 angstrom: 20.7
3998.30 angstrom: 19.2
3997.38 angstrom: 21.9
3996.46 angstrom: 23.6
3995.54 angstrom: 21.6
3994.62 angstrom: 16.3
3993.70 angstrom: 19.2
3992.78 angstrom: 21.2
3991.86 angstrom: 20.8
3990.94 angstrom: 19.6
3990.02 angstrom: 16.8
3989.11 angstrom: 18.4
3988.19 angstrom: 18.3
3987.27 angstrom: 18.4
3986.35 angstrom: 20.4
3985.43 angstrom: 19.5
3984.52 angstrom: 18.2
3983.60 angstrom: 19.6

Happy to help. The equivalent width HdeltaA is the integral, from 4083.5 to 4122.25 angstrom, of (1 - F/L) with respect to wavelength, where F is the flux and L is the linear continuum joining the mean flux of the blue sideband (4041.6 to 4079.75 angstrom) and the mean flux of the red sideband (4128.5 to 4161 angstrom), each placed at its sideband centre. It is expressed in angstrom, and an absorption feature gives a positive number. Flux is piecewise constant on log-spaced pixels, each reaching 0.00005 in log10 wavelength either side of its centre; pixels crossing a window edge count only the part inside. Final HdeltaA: 4.26 angstrom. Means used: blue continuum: 20.2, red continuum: 20.4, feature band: 18.1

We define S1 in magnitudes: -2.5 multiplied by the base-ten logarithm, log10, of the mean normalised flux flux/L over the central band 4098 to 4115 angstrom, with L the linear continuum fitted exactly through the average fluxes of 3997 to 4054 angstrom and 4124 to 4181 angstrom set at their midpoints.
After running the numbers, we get 0.25 mag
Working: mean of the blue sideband 20.4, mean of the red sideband 20.5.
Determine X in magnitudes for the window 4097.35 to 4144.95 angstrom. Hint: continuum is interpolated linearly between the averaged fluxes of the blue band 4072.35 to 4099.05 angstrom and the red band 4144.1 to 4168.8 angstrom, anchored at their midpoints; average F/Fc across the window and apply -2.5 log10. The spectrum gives 0.08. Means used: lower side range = 19.6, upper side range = 20.8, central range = 18.7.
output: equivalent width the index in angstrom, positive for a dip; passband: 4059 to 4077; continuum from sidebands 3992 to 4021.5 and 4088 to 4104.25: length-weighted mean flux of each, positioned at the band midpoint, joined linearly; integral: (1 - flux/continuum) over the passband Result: -2.5 angstrom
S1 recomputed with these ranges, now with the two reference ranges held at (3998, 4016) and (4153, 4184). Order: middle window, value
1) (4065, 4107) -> 0.12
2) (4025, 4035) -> -0.03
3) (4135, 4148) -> 0.02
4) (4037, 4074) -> 0.02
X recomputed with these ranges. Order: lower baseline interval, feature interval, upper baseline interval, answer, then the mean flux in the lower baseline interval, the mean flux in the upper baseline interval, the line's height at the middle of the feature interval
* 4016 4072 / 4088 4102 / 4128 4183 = 0.17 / 20.3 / 20.5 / 20.4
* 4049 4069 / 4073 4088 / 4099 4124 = -0.05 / 20.3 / 17.7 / 19.2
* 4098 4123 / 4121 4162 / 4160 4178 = -0.08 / 17.5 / 20.6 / 19.1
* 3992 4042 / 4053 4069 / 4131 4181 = 0.01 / 20.5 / 20.5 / 20.5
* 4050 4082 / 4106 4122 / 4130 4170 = 0.06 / 20.3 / 20.6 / 20.4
